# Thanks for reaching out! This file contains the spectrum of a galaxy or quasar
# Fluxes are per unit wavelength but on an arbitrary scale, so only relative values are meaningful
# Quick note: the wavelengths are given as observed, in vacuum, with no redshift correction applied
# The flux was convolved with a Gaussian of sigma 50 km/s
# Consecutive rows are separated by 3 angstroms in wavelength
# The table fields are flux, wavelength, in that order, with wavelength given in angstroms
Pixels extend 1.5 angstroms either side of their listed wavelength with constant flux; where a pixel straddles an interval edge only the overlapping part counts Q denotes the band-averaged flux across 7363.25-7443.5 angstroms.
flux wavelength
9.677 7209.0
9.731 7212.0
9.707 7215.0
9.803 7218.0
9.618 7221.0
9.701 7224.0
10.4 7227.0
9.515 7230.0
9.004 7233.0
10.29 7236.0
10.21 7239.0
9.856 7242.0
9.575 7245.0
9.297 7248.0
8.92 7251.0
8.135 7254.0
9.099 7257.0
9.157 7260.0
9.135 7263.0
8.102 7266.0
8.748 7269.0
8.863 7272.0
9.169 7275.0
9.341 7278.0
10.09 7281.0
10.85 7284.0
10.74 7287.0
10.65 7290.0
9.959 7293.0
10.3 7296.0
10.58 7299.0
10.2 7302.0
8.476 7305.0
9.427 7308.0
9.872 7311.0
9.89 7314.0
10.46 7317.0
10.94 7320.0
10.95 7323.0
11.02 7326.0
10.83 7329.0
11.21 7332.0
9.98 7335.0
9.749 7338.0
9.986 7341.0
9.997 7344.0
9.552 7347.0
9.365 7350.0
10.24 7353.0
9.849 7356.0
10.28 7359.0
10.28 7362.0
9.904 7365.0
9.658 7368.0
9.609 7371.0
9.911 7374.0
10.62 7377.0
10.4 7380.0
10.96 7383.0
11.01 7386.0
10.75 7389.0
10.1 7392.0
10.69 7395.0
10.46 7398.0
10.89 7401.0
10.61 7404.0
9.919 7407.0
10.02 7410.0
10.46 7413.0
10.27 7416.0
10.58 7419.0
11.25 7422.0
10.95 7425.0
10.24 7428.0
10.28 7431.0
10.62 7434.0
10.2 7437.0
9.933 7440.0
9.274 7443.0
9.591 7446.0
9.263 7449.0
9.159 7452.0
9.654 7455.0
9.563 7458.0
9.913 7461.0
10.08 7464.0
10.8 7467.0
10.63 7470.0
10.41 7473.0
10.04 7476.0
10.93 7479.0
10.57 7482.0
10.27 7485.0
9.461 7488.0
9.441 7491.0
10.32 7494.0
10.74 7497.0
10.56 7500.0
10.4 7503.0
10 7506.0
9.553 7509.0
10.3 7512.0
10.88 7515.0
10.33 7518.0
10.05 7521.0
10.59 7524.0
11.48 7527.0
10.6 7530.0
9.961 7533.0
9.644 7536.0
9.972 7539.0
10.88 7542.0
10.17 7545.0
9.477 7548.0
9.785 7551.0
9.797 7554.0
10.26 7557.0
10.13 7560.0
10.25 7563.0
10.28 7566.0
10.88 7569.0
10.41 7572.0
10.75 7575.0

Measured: 10.4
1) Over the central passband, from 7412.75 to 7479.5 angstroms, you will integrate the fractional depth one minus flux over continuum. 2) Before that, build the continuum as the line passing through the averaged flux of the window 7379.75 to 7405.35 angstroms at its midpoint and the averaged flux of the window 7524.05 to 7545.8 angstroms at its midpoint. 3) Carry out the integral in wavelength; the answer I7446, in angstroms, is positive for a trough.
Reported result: 2.6 angstroms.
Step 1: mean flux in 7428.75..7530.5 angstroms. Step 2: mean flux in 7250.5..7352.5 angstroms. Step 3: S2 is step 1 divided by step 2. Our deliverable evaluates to 1.03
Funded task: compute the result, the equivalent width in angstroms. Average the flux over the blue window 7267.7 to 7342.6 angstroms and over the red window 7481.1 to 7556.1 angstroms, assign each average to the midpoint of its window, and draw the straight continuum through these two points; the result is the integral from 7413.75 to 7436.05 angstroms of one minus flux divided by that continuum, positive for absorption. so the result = -0.94 angstroms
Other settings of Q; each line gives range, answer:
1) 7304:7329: 10.2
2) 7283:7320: 10.1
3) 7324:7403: 10.3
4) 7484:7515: 10.1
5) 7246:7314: 9.51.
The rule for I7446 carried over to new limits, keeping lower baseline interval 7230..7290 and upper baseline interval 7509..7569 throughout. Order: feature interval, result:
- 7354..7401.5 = -2.6 angstroms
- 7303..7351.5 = -2.4 angstroms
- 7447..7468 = 0.6 angstroms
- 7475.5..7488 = -0.3 angstroms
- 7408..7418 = -0.4 angstroms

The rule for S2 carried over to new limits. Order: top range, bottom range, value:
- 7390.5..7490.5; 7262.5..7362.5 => 1.02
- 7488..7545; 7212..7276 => 1.10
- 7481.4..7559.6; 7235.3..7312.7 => 1.07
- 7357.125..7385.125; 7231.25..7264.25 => 1.09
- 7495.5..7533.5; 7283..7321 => 1.03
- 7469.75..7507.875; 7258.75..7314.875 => 1.06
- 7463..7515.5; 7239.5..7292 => 1.09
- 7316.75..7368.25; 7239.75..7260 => 1.12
